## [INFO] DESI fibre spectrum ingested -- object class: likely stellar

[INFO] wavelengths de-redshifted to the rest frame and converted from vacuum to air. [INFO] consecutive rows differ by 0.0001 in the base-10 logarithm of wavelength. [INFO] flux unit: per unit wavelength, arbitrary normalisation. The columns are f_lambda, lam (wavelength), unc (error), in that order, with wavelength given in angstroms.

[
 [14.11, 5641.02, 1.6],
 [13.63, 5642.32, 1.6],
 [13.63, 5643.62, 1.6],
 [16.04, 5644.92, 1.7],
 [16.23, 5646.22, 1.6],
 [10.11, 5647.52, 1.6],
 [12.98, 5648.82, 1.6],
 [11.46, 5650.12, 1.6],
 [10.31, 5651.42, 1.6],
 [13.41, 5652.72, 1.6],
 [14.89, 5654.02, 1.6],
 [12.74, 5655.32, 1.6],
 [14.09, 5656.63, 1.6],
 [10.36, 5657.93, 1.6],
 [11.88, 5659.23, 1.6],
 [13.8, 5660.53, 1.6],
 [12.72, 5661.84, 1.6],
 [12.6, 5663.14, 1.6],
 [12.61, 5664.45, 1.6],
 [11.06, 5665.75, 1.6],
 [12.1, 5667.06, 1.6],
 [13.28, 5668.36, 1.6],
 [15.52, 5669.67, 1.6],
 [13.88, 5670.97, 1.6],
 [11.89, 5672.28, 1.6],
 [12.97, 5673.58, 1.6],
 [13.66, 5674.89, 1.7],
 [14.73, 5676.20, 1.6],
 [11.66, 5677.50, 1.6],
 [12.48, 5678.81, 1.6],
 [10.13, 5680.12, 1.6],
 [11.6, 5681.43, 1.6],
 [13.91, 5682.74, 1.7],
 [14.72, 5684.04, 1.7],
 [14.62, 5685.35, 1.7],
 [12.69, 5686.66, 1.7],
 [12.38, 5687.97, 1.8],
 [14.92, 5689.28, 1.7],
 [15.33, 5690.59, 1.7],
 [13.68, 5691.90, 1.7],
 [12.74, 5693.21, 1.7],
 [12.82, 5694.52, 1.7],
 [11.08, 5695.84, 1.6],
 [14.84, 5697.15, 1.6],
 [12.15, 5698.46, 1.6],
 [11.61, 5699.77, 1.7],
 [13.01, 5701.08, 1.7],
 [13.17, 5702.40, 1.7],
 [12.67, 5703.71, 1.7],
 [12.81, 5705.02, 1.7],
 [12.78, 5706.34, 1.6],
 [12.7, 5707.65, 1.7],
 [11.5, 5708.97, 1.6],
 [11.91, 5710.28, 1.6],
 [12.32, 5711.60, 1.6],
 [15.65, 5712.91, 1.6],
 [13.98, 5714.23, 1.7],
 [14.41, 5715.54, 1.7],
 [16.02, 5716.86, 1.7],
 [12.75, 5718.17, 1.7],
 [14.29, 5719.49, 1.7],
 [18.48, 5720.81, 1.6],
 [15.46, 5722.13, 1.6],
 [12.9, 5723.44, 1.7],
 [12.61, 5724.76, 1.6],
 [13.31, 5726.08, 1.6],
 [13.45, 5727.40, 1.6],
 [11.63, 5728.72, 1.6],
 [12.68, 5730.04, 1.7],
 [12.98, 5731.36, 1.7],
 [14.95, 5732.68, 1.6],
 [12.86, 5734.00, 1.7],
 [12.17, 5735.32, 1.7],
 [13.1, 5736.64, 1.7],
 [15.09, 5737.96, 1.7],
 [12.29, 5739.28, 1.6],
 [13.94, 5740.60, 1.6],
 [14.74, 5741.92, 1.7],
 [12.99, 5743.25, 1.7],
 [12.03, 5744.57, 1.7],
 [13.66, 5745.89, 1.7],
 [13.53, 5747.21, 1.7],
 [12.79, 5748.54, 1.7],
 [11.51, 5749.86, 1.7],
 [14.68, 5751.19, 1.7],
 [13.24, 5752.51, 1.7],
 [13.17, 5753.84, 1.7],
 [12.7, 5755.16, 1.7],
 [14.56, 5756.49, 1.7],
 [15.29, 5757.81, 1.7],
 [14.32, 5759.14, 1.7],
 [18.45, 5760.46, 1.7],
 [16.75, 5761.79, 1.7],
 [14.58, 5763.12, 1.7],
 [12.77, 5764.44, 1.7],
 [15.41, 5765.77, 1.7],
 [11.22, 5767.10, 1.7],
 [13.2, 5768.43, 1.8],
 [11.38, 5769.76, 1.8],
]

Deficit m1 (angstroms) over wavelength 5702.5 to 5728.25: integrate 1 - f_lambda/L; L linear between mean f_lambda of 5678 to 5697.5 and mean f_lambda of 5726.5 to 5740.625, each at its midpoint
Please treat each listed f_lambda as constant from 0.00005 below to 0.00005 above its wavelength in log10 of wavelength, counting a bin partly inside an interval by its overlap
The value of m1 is -0.97 angstroms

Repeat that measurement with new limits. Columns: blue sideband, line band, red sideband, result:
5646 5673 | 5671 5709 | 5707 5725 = 1.1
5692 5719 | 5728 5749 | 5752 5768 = 1.0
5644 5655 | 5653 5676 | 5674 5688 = 0.2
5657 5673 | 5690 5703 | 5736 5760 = 0.0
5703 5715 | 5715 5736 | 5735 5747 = -1.0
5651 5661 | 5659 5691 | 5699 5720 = -0.5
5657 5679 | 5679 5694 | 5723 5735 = -0.5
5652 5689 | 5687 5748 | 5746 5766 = 1.1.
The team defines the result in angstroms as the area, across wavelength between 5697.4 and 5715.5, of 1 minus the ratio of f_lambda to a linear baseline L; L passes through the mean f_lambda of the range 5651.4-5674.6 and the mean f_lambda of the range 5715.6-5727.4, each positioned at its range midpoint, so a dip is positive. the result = 1.5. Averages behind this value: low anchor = 12.9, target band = 12.9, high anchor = 14.4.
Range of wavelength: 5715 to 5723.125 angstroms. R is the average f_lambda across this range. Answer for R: 15.2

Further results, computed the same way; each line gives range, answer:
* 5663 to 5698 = 13.1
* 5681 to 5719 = 13.3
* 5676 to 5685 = 12.7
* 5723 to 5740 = 13.1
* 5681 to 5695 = 13.6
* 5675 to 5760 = 13.4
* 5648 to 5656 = 12.6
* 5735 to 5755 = 13.3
